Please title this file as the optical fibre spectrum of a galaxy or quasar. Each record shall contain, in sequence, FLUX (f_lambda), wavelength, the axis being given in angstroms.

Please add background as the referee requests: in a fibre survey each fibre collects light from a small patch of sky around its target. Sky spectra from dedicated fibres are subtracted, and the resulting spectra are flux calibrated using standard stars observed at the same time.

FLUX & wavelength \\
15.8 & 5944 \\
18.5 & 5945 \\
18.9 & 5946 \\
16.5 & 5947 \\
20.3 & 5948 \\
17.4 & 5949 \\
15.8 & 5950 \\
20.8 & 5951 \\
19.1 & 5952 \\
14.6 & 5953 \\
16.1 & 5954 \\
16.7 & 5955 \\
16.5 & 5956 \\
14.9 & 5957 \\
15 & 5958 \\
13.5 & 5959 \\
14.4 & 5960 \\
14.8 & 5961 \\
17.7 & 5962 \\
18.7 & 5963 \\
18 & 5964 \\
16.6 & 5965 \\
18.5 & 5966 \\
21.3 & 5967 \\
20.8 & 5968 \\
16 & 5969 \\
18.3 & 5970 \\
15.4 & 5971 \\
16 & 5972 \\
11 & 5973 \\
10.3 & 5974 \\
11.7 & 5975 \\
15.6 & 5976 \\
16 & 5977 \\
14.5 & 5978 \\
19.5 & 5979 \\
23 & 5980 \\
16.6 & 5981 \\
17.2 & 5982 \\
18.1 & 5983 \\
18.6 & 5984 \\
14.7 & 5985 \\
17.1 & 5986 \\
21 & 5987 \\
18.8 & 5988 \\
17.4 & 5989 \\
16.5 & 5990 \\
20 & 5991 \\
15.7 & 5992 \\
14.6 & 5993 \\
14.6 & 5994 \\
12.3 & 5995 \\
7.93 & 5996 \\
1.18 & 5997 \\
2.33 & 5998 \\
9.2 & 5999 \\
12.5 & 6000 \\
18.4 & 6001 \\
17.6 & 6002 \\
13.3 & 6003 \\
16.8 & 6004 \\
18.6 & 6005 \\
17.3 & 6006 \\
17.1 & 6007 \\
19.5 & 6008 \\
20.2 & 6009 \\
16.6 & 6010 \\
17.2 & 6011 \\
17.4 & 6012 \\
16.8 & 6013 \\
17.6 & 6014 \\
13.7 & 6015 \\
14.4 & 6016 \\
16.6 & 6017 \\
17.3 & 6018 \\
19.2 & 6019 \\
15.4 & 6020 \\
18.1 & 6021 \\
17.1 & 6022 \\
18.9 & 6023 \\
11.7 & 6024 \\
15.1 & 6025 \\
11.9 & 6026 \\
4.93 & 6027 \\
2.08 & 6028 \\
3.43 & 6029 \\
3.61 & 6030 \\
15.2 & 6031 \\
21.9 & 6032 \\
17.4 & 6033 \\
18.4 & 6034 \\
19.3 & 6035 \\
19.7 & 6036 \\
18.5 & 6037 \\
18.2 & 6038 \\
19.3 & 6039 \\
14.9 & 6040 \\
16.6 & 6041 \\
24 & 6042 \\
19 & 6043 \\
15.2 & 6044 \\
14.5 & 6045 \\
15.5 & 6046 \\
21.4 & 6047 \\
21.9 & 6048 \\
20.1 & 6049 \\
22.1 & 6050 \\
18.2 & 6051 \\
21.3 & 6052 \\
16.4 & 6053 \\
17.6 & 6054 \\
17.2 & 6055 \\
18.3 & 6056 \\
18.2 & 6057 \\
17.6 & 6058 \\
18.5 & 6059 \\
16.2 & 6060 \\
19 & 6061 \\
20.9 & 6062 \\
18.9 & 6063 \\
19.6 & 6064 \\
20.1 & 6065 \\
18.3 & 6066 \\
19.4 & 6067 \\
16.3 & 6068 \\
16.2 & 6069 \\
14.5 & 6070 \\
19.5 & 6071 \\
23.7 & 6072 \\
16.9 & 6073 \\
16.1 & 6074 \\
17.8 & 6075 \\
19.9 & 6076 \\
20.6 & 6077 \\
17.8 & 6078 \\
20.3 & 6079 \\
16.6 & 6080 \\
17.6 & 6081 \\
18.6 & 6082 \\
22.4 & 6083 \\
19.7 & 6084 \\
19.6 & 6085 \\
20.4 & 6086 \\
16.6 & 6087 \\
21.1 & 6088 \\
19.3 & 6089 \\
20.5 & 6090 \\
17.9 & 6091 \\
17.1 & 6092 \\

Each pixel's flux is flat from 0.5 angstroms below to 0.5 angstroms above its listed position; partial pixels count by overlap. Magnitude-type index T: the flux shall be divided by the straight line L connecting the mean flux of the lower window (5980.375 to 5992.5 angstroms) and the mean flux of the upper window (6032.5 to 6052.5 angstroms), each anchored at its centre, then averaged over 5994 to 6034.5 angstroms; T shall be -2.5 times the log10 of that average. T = 0.27 mag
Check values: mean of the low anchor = 17.7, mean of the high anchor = 18.8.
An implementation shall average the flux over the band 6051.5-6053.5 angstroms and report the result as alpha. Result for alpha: 18.9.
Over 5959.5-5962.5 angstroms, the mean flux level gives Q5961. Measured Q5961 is 15.6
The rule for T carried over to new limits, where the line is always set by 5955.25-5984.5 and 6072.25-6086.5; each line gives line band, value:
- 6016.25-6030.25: 0.357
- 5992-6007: 0.314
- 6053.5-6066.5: 0.002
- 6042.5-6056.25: -0.011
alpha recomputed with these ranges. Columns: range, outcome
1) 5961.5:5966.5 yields 17.9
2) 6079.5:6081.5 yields 17.1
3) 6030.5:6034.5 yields 18.2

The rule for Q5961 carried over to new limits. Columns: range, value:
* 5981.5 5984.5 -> 18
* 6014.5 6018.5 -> 15.5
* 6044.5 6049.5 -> 18.7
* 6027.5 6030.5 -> 3.04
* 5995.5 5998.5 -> 3.81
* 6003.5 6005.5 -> 17.7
